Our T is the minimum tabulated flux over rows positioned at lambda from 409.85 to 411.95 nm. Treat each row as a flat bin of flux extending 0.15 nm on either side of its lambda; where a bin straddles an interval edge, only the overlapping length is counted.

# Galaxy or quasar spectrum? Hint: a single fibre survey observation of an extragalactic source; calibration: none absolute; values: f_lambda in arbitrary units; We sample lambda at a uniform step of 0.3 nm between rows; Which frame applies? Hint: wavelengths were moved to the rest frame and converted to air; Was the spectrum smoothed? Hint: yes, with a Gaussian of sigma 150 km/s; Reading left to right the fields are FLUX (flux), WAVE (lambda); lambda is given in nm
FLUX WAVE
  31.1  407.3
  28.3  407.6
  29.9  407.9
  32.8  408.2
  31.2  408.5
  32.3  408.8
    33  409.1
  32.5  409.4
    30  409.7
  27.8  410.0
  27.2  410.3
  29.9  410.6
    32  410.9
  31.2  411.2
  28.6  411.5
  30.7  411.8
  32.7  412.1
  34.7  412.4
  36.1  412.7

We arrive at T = 27.2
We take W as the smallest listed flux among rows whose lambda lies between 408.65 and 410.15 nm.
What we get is 27.8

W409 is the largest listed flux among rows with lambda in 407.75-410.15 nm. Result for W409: 33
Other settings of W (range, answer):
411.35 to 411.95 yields 28.6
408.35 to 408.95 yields 31.2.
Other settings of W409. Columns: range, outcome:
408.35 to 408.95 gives 32.3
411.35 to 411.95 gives 30.7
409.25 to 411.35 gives 32.5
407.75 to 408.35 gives 32.8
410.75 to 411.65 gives 32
